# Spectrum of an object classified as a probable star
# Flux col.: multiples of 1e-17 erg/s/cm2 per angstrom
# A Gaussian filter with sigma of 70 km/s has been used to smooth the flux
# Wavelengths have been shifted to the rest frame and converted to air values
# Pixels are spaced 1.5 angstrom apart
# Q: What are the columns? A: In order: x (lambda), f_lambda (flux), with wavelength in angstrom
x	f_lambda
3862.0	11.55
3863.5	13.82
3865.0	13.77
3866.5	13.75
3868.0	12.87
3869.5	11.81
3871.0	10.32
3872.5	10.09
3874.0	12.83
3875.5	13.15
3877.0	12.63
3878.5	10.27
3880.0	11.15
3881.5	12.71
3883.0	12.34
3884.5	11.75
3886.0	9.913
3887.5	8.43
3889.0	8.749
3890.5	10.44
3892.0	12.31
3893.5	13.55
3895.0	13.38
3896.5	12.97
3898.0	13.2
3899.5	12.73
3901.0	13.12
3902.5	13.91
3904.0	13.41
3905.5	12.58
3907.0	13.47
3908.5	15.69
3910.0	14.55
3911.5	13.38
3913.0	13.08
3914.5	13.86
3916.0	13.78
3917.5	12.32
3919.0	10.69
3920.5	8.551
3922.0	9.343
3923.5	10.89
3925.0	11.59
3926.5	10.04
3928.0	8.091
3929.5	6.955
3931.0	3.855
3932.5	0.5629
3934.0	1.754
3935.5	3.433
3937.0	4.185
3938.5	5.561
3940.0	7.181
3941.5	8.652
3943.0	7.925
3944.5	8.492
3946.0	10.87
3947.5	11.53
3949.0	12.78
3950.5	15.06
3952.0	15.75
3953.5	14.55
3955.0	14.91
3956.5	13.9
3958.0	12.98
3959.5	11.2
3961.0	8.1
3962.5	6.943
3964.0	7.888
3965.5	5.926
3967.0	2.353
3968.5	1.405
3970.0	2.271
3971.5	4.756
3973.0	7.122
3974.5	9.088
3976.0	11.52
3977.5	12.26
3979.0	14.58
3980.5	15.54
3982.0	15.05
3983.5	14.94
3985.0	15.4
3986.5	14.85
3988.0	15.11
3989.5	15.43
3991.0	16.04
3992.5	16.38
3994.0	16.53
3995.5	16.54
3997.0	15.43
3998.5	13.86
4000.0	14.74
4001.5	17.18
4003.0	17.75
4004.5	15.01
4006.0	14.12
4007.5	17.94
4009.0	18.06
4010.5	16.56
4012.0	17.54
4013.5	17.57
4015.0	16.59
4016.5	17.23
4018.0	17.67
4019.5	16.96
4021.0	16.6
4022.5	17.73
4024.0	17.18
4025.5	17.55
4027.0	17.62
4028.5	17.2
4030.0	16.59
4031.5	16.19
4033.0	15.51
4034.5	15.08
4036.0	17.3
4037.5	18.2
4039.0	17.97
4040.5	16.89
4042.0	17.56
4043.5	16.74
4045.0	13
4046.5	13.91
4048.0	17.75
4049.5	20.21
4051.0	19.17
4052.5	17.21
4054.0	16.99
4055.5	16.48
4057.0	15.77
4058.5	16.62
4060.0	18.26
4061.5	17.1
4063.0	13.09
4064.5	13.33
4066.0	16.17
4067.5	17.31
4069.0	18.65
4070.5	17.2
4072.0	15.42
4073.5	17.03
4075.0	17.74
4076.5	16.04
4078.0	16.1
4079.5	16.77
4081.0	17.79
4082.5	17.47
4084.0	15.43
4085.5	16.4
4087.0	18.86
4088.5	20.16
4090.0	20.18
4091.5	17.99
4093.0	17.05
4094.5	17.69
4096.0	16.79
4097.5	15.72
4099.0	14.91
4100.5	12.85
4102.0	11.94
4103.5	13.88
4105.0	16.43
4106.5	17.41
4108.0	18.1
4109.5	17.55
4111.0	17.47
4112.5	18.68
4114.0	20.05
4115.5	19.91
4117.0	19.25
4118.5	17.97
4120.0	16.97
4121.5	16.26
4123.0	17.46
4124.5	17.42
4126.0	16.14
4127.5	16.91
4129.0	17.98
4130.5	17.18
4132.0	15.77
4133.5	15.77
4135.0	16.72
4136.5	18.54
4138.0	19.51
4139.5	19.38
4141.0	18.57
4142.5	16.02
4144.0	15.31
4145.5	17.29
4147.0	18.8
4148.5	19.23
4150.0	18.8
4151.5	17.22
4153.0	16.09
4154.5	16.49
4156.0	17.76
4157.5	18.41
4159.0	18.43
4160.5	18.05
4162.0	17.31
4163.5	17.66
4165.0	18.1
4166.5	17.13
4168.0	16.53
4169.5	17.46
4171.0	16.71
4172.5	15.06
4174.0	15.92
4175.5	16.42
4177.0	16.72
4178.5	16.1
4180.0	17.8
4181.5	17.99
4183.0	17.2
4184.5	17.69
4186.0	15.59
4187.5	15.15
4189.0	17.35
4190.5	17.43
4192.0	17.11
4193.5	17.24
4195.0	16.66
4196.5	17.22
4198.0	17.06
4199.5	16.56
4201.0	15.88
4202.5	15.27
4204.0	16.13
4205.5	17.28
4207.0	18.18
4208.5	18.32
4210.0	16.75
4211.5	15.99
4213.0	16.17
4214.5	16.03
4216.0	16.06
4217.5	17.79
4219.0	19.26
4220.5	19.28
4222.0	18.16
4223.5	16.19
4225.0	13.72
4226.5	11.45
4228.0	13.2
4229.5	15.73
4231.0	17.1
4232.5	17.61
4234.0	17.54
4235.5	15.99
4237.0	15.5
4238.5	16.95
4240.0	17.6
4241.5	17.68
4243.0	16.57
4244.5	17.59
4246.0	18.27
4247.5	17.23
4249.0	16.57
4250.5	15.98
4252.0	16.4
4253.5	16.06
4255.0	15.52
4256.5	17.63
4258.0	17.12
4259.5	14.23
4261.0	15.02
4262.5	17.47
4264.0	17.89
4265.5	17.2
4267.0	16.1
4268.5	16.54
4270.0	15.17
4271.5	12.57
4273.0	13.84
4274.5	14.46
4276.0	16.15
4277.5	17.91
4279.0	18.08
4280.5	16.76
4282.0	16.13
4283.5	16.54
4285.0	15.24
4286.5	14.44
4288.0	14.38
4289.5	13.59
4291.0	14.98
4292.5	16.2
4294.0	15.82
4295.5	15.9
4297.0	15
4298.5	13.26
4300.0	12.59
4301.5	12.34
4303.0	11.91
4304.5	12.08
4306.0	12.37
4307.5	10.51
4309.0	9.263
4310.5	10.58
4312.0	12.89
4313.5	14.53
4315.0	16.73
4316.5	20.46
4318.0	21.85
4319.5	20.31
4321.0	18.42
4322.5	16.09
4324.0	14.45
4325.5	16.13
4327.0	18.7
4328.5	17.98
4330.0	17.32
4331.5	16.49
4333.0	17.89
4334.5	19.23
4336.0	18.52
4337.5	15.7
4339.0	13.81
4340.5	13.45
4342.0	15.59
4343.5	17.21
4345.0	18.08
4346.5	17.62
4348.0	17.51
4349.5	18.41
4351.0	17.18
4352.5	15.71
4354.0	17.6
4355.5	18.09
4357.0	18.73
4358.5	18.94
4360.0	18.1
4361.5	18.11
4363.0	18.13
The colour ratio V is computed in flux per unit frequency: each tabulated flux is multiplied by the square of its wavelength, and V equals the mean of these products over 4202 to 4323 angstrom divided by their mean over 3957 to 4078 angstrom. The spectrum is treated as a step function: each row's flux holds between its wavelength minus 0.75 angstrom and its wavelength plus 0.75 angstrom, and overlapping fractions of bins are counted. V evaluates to 1.20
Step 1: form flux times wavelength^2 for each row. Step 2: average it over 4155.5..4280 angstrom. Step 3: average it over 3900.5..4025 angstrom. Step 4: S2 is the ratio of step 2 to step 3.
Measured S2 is 1.55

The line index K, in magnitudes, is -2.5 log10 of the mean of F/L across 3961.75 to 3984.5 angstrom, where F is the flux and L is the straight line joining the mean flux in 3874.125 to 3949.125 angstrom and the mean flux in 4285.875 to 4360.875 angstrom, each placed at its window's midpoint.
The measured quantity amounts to 0.27 mag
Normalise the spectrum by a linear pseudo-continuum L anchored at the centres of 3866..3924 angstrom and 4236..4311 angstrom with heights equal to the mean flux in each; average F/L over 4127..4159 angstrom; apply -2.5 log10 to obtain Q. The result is -0.23 mag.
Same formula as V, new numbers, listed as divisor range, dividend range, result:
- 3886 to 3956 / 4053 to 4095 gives 1.71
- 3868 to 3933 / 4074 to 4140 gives 1.67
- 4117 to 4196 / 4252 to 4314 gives 0.91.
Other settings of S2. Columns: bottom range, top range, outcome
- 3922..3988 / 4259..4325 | 1.89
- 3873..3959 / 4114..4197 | 1.78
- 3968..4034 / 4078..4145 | 1.22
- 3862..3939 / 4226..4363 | 1.78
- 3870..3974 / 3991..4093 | 1.76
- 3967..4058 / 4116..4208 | 1.21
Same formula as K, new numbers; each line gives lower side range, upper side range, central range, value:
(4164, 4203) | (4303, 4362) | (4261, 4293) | 0.05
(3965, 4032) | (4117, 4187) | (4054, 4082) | -0.06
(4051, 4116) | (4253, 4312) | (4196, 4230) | -0.06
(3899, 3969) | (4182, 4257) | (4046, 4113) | -0.25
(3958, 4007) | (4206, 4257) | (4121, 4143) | -0.17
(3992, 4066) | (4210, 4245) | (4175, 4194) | -0.03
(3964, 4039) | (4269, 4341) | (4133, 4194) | -0.16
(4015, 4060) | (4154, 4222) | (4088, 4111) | 0.03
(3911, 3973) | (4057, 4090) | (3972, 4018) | -0.24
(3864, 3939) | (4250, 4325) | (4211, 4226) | -0.16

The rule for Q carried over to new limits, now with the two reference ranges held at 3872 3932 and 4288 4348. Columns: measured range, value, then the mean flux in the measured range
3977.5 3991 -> -0.21 mag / 15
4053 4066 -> -0.22 mag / 16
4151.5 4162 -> -0.24 mag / 17.5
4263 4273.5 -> -0.04 mag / 15.7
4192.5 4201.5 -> -0.17 mag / 16.8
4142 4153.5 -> -0.24 mag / 17.4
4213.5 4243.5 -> -0.12 mag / 16.5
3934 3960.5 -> 0.18 mag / 10.3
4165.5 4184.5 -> -0.18 mag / 16.8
